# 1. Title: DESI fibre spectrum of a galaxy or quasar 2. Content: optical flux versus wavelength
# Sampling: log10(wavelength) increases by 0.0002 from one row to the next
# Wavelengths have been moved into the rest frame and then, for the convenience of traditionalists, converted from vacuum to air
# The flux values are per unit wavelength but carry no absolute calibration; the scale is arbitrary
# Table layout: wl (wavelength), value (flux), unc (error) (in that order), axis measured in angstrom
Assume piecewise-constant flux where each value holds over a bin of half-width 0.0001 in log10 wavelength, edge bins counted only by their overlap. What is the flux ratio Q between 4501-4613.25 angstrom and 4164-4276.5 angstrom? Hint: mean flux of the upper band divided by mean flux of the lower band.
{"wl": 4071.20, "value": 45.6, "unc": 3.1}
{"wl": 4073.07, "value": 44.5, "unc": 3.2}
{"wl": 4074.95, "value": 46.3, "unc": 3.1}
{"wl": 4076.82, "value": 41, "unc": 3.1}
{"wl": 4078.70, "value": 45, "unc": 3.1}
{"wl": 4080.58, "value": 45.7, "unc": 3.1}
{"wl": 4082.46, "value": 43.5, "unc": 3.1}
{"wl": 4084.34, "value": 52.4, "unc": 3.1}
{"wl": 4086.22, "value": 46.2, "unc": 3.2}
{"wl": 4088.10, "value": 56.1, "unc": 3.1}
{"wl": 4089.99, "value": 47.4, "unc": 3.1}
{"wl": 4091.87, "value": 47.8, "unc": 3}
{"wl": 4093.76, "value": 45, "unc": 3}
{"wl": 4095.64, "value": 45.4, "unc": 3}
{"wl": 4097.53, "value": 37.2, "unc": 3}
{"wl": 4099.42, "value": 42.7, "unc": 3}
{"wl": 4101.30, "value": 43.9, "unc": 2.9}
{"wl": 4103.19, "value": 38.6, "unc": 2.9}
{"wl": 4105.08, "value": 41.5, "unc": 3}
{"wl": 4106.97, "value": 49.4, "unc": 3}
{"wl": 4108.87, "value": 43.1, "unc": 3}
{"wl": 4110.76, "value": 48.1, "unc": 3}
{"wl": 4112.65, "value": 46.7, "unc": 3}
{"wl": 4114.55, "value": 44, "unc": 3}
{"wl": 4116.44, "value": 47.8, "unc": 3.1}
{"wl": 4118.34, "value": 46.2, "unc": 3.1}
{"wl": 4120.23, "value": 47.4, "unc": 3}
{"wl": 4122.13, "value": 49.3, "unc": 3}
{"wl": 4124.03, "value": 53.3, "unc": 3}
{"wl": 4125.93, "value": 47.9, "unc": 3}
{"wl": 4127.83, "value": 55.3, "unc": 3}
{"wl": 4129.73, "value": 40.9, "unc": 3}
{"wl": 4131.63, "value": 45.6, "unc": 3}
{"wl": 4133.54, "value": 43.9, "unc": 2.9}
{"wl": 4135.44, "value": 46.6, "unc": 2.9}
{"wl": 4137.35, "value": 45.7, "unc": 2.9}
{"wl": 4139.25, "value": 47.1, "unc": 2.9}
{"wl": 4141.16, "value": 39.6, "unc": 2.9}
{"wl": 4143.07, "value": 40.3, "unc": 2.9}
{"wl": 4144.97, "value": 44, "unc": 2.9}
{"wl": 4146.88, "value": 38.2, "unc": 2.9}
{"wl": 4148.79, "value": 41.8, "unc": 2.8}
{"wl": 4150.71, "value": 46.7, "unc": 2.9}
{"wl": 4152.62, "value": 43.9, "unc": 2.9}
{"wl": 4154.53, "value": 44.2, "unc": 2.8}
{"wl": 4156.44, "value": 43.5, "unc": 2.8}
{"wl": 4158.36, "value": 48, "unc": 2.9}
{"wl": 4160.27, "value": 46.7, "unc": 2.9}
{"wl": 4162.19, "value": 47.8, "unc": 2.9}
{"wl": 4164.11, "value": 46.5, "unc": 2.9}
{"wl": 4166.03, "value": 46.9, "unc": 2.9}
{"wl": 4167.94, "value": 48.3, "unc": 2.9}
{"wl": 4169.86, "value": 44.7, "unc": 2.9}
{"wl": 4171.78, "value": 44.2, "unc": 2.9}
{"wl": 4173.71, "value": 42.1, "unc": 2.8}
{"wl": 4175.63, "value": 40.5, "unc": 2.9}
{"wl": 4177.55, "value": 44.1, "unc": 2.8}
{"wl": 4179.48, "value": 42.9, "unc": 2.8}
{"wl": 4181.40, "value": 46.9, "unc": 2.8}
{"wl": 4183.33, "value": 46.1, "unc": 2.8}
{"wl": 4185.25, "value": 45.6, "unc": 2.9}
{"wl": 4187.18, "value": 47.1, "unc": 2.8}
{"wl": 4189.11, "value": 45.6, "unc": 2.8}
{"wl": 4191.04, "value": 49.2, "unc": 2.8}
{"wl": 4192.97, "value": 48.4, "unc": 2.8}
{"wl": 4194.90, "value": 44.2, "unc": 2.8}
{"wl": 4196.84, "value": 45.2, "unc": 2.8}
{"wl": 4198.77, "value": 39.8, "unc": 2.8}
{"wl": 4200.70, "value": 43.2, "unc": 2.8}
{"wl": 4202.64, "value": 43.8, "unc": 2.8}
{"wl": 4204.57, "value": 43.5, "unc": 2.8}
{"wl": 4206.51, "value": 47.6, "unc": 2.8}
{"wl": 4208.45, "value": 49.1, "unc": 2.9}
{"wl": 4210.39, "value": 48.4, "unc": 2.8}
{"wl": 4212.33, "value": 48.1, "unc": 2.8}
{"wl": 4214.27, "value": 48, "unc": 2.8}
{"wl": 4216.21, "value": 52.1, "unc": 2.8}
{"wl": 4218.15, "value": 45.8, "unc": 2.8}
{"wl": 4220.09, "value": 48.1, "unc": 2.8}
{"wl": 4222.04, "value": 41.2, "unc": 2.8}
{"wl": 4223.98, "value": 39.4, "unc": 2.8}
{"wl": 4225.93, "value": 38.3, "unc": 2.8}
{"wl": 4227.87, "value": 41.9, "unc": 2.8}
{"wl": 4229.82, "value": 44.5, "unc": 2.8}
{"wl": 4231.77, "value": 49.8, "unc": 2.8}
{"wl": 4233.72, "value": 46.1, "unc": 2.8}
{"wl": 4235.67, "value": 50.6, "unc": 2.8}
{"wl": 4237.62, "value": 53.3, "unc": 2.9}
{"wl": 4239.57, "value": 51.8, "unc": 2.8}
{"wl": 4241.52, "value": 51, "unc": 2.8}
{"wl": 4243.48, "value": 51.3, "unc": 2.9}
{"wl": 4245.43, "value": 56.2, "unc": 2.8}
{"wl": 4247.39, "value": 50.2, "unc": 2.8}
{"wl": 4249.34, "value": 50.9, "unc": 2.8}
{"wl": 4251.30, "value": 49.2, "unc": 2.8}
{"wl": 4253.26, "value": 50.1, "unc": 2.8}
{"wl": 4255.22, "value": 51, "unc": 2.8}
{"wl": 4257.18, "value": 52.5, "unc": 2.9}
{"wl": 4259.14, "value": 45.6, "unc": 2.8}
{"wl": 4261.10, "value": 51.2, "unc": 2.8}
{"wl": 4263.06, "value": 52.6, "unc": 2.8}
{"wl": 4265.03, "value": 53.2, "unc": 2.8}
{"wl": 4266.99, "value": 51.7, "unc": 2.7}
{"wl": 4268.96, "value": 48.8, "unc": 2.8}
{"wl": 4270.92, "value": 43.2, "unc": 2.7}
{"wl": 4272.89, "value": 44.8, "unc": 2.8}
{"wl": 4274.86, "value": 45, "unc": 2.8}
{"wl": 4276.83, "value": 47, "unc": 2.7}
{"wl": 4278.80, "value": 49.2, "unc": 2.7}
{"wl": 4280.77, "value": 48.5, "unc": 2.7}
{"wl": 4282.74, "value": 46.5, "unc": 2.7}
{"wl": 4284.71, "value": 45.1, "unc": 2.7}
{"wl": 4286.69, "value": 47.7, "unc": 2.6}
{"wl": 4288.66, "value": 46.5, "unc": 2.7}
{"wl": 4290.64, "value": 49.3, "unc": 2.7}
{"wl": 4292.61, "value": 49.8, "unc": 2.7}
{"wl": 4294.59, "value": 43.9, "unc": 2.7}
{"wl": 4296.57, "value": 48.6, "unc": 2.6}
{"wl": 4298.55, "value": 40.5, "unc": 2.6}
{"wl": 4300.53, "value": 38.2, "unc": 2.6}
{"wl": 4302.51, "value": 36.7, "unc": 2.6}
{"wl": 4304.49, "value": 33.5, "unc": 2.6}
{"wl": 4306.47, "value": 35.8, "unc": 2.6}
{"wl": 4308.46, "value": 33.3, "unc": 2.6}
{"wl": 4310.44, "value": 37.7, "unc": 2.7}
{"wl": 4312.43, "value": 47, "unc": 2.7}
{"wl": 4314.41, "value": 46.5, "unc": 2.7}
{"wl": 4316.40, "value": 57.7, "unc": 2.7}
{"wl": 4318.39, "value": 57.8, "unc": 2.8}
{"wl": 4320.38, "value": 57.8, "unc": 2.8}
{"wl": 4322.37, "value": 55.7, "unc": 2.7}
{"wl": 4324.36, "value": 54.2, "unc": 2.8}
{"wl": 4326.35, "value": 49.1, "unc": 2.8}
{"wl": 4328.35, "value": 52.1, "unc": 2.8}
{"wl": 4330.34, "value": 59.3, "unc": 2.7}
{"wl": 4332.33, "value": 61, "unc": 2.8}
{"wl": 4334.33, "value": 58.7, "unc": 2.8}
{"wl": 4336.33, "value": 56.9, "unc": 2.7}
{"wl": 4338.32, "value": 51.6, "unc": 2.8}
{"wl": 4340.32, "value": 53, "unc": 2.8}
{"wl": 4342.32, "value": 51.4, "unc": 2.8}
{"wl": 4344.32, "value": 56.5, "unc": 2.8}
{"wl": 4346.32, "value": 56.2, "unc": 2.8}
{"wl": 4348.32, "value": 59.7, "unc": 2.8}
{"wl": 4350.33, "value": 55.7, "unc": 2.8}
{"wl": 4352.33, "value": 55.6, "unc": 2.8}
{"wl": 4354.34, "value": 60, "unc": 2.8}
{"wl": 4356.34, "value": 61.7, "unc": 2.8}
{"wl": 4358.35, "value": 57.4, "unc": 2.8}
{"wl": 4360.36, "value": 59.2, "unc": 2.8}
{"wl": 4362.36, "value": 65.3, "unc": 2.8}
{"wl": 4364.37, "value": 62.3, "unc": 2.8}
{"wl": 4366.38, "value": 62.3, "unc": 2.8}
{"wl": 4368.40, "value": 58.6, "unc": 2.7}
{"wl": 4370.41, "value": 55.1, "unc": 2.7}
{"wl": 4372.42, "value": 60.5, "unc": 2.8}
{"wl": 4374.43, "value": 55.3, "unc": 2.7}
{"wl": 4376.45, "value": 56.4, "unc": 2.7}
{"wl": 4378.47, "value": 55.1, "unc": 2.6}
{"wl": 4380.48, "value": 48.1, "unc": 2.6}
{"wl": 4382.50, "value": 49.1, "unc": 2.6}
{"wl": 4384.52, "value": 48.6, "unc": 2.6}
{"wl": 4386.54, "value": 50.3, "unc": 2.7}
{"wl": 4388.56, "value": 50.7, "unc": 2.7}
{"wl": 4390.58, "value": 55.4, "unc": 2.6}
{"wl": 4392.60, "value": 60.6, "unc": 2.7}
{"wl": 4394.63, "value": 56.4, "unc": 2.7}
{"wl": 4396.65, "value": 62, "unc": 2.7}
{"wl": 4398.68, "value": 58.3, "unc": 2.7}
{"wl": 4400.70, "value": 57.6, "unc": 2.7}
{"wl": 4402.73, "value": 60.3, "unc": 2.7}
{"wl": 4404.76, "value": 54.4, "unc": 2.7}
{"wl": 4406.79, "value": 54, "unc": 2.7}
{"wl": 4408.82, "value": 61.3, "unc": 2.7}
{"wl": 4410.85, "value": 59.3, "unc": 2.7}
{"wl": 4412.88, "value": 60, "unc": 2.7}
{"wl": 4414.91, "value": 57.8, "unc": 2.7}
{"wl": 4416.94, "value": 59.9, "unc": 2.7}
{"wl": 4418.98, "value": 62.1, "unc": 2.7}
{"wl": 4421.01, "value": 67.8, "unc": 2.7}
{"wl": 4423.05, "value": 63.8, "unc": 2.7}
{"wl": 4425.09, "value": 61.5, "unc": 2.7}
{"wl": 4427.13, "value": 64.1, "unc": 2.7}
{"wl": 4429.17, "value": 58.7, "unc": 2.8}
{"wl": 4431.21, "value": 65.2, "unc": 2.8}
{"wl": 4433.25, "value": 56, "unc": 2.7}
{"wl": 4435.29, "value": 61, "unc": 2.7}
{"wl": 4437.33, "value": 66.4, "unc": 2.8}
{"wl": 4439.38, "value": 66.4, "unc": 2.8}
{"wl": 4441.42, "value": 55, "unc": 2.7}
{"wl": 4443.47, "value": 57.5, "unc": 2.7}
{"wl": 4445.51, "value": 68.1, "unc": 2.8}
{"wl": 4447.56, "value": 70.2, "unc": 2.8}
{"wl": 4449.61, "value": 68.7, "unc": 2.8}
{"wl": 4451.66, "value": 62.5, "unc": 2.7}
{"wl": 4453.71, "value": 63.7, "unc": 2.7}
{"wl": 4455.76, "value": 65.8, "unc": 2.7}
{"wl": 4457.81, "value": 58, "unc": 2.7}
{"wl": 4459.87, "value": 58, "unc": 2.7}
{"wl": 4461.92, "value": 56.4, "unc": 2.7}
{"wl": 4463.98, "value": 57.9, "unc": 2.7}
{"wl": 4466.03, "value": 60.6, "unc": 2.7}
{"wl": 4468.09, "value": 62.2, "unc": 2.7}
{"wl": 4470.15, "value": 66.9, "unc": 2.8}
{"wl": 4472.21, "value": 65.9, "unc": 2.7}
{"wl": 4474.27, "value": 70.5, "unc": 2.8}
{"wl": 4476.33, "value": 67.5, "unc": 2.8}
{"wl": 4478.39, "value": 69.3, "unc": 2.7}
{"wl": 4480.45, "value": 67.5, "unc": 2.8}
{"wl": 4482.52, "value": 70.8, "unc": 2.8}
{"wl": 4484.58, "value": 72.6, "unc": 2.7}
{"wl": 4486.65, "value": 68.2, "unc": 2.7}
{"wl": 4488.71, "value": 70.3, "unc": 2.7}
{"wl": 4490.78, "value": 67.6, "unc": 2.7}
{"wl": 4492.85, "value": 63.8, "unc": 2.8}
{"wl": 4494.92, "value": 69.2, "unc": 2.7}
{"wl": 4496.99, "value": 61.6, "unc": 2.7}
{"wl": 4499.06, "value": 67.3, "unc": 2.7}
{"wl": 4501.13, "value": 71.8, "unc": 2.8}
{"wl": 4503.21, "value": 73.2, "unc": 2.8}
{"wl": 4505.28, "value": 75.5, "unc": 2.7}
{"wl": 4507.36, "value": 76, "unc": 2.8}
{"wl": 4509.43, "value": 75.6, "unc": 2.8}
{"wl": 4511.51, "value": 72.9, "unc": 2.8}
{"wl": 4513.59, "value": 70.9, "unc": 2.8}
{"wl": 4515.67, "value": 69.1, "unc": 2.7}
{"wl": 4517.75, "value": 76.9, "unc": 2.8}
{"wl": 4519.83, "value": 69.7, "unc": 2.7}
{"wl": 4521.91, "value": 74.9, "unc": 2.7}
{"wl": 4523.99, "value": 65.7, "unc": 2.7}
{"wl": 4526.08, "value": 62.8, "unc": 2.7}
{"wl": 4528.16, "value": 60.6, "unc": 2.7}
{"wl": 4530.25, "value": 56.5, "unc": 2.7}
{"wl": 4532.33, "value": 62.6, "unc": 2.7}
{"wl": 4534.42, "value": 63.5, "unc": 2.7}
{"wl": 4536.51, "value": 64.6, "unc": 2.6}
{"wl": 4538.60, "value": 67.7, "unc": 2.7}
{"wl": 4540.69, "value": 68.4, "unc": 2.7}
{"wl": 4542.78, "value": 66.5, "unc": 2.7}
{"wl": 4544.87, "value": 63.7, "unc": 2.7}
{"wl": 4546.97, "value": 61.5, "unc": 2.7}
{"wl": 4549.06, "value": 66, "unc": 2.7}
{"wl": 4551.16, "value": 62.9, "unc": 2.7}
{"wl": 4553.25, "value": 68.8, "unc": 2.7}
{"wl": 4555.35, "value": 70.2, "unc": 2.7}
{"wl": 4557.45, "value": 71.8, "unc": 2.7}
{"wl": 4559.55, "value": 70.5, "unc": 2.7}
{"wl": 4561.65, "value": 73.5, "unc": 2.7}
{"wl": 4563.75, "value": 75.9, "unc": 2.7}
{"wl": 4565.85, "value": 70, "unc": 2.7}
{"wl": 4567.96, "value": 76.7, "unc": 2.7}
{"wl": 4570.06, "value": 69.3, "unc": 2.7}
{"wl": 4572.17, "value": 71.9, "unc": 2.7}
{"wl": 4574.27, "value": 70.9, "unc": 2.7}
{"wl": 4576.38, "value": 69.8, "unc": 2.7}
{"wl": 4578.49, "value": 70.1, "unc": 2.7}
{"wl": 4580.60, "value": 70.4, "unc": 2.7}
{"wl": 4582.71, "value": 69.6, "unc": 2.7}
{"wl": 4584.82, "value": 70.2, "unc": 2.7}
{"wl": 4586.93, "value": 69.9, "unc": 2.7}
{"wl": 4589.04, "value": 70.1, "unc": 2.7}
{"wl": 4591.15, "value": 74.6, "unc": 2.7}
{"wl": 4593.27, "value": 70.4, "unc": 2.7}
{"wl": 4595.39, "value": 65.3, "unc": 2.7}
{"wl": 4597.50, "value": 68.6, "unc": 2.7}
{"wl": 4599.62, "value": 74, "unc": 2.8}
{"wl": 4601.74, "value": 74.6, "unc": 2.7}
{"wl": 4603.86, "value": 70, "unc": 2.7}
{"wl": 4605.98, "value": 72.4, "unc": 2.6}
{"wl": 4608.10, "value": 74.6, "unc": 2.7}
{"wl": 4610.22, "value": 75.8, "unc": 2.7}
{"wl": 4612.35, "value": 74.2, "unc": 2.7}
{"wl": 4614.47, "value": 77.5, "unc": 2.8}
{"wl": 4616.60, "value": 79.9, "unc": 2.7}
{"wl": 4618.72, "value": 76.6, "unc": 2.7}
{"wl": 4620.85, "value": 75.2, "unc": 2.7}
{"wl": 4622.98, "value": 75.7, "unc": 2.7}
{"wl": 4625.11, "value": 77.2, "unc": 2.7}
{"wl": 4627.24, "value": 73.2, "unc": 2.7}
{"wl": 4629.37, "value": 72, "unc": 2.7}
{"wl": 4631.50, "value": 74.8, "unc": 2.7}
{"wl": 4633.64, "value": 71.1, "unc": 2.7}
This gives 1.48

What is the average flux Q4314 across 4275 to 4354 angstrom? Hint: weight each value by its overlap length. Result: 49.6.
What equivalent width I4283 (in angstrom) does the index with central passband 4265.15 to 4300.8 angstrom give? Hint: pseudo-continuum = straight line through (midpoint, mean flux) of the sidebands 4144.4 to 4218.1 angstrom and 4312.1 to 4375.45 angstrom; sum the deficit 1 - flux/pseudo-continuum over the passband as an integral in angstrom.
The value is 3.9 angstrom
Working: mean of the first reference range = 45.5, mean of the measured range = 46.7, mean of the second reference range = 56.7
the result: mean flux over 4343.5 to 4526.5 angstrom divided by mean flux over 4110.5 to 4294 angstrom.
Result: 1.3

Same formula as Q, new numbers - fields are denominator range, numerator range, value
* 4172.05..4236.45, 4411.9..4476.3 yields 1.38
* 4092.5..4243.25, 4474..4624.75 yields 1.54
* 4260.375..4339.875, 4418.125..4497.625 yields 1.33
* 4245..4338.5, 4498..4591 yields 1.42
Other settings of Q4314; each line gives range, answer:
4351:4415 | 57.1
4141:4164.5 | 44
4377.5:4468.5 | 59.5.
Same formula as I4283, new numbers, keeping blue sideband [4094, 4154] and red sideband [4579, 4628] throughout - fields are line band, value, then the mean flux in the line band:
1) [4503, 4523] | -1.7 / 73.5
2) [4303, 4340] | 4.2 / 50.2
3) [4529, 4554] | 1.8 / 64.3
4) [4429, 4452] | 0.1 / 63.2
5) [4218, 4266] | 2.9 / 48.7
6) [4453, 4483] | 0.5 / 63.9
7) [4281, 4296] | 2.1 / 47.1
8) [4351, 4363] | -0.2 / 59.6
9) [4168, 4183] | 1.2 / 44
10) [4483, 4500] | -0.3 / 67.7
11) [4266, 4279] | 1.6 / 47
